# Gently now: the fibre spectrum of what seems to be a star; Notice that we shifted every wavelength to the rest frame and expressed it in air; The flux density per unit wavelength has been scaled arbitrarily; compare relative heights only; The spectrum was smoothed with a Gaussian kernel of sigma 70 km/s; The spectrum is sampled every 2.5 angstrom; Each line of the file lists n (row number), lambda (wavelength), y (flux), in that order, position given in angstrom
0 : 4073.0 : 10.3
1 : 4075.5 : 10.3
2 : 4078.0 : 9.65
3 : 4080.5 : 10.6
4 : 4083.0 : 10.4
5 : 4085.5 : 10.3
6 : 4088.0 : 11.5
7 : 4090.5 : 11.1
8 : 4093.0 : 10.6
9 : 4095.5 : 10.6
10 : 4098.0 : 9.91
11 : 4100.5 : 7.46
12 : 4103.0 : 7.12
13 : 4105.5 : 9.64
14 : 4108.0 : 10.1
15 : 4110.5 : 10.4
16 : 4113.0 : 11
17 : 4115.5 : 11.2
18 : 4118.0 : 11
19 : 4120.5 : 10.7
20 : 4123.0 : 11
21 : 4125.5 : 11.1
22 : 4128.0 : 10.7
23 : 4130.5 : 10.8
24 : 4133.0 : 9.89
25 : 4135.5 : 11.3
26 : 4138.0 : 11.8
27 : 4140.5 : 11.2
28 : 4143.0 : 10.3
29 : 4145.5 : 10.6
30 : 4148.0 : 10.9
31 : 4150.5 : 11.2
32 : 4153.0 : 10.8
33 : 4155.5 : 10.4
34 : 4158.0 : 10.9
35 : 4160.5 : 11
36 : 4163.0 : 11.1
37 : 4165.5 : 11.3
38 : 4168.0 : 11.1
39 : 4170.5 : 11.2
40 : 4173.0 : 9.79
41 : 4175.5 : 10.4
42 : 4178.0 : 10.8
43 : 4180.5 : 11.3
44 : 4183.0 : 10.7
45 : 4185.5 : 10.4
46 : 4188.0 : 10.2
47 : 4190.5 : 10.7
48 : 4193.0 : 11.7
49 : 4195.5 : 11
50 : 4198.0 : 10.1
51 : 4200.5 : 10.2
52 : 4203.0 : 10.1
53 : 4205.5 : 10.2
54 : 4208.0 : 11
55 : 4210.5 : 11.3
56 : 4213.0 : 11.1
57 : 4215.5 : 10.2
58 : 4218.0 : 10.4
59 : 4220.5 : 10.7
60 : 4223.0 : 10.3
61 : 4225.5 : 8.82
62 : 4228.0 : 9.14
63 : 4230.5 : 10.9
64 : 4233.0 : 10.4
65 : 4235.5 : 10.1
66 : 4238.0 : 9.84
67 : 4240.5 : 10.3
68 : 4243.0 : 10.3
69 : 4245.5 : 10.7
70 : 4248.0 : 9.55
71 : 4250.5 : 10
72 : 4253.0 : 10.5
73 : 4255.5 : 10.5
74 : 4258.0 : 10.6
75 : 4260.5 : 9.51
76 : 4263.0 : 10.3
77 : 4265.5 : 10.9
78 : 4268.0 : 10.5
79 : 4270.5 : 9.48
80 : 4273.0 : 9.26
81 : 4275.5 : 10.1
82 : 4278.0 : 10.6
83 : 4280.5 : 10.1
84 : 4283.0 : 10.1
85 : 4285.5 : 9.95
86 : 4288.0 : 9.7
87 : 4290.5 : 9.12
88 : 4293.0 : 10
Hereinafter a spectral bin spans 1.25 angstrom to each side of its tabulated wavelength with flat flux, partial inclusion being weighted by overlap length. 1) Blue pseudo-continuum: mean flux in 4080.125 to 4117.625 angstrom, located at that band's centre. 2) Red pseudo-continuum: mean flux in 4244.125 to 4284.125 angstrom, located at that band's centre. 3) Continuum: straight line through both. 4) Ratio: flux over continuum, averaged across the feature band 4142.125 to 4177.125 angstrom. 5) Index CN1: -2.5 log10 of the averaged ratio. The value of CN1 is -0.07 mag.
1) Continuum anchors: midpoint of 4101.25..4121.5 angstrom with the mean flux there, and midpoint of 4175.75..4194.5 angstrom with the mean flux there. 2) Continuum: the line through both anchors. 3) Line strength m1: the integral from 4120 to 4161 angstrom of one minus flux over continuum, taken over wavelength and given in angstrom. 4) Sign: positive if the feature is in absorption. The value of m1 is -2.0 angstrom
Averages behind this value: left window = 10.1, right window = 10.8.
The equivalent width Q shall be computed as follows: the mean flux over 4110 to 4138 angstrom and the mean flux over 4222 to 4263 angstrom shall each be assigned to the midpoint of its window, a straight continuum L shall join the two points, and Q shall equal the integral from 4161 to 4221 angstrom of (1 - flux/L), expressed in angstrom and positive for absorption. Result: -1.6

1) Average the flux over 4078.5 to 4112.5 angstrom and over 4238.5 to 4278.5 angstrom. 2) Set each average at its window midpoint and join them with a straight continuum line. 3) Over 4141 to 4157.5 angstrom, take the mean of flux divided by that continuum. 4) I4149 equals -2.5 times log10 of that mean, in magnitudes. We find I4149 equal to -0.07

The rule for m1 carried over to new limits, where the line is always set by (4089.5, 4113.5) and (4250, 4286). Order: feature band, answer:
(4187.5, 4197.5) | -0.9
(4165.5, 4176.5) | -0.9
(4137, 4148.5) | -1.3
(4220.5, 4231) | 0.3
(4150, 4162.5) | -1.2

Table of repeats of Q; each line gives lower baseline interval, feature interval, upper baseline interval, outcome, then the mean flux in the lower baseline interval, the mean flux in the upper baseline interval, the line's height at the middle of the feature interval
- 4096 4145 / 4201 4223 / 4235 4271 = -0.7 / 10.4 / 10.2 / 10.3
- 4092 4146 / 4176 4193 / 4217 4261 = -0.8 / 10.4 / 10.2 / 10.3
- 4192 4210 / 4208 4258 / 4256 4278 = 0.4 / 10.6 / 10.1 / 10.4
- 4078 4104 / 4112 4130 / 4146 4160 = -1.0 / 9.97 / 10.8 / 10.4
